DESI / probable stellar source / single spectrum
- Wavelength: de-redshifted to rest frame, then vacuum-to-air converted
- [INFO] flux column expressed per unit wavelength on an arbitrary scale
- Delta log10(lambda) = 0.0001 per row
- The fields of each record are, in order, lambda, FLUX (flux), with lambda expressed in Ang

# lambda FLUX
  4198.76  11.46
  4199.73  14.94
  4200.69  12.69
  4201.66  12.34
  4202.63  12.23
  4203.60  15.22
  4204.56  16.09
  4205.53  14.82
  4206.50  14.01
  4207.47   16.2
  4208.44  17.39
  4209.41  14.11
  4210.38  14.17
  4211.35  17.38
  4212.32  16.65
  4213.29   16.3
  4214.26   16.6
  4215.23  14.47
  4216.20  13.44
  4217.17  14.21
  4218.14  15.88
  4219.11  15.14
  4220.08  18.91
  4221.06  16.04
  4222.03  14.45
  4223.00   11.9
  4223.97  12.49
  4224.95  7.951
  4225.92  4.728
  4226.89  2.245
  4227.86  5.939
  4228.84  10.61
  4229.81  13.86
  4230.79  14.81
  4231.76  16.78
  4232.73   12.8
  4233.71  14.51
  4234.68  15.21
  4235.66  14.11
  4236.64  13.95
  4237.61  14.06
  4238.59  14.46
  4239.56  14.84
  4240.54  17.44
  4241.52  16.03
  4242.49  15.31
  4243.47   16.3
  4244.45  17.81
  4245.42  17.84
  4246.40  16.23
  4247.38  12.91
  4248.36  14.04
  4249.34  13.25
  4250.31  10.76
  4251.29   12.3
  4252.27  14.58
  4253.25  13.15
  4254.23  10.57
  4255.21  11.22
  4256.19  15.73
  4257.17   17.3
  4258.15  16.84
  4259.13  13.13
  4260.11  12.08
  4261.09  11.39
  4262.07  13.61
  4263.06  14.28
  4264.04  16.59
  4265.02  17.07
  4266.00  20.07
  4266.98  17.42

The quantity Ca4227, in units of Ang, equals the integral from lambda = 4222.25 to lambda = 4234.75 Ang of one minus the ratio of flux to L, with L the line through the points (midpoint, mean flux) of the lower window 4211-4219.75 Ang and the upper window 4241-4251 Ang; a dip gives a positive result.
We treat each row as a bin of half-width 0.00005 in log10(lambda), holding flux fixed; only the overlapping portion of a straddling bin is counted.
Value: 3.5 Ang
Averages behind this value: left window 15.6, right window 15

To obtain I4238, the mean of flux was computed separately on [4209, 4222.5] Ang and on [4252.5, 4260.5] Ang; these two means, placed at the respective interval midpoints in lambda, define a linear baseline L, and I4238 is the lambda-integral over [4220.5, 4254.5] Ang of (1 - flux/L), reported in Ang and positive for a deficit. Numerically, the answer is 3.0 Ang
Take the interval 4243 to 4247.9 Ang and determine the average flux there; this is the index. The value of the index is 16.2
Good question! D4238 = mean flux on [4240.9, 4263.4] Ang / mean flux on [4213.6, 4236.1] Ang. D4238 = 1.10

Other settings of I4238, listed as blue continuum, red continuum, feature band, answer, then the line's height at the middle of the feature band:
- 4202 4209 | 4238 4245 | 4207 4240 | 3.83 Ang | 15.5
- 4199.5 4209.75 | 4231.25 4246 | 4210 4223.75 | -0.45 Ang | 14.9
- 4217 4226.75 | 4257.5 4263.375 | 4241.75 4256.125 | -0.81 Ang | 13.4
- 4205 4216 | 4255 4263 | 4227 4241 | 1.24 Ang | 14.8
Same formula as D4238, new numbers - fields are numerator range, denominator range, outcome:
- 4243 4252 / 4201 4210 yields 1.00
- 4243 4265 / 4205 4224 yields 0.93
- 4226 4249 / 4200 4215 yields 0.92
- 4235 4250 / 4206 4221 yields 0.97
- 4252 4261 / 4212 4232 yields 1.06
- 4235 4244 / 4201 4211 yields 1.04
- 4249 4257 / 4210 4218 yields 0.83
